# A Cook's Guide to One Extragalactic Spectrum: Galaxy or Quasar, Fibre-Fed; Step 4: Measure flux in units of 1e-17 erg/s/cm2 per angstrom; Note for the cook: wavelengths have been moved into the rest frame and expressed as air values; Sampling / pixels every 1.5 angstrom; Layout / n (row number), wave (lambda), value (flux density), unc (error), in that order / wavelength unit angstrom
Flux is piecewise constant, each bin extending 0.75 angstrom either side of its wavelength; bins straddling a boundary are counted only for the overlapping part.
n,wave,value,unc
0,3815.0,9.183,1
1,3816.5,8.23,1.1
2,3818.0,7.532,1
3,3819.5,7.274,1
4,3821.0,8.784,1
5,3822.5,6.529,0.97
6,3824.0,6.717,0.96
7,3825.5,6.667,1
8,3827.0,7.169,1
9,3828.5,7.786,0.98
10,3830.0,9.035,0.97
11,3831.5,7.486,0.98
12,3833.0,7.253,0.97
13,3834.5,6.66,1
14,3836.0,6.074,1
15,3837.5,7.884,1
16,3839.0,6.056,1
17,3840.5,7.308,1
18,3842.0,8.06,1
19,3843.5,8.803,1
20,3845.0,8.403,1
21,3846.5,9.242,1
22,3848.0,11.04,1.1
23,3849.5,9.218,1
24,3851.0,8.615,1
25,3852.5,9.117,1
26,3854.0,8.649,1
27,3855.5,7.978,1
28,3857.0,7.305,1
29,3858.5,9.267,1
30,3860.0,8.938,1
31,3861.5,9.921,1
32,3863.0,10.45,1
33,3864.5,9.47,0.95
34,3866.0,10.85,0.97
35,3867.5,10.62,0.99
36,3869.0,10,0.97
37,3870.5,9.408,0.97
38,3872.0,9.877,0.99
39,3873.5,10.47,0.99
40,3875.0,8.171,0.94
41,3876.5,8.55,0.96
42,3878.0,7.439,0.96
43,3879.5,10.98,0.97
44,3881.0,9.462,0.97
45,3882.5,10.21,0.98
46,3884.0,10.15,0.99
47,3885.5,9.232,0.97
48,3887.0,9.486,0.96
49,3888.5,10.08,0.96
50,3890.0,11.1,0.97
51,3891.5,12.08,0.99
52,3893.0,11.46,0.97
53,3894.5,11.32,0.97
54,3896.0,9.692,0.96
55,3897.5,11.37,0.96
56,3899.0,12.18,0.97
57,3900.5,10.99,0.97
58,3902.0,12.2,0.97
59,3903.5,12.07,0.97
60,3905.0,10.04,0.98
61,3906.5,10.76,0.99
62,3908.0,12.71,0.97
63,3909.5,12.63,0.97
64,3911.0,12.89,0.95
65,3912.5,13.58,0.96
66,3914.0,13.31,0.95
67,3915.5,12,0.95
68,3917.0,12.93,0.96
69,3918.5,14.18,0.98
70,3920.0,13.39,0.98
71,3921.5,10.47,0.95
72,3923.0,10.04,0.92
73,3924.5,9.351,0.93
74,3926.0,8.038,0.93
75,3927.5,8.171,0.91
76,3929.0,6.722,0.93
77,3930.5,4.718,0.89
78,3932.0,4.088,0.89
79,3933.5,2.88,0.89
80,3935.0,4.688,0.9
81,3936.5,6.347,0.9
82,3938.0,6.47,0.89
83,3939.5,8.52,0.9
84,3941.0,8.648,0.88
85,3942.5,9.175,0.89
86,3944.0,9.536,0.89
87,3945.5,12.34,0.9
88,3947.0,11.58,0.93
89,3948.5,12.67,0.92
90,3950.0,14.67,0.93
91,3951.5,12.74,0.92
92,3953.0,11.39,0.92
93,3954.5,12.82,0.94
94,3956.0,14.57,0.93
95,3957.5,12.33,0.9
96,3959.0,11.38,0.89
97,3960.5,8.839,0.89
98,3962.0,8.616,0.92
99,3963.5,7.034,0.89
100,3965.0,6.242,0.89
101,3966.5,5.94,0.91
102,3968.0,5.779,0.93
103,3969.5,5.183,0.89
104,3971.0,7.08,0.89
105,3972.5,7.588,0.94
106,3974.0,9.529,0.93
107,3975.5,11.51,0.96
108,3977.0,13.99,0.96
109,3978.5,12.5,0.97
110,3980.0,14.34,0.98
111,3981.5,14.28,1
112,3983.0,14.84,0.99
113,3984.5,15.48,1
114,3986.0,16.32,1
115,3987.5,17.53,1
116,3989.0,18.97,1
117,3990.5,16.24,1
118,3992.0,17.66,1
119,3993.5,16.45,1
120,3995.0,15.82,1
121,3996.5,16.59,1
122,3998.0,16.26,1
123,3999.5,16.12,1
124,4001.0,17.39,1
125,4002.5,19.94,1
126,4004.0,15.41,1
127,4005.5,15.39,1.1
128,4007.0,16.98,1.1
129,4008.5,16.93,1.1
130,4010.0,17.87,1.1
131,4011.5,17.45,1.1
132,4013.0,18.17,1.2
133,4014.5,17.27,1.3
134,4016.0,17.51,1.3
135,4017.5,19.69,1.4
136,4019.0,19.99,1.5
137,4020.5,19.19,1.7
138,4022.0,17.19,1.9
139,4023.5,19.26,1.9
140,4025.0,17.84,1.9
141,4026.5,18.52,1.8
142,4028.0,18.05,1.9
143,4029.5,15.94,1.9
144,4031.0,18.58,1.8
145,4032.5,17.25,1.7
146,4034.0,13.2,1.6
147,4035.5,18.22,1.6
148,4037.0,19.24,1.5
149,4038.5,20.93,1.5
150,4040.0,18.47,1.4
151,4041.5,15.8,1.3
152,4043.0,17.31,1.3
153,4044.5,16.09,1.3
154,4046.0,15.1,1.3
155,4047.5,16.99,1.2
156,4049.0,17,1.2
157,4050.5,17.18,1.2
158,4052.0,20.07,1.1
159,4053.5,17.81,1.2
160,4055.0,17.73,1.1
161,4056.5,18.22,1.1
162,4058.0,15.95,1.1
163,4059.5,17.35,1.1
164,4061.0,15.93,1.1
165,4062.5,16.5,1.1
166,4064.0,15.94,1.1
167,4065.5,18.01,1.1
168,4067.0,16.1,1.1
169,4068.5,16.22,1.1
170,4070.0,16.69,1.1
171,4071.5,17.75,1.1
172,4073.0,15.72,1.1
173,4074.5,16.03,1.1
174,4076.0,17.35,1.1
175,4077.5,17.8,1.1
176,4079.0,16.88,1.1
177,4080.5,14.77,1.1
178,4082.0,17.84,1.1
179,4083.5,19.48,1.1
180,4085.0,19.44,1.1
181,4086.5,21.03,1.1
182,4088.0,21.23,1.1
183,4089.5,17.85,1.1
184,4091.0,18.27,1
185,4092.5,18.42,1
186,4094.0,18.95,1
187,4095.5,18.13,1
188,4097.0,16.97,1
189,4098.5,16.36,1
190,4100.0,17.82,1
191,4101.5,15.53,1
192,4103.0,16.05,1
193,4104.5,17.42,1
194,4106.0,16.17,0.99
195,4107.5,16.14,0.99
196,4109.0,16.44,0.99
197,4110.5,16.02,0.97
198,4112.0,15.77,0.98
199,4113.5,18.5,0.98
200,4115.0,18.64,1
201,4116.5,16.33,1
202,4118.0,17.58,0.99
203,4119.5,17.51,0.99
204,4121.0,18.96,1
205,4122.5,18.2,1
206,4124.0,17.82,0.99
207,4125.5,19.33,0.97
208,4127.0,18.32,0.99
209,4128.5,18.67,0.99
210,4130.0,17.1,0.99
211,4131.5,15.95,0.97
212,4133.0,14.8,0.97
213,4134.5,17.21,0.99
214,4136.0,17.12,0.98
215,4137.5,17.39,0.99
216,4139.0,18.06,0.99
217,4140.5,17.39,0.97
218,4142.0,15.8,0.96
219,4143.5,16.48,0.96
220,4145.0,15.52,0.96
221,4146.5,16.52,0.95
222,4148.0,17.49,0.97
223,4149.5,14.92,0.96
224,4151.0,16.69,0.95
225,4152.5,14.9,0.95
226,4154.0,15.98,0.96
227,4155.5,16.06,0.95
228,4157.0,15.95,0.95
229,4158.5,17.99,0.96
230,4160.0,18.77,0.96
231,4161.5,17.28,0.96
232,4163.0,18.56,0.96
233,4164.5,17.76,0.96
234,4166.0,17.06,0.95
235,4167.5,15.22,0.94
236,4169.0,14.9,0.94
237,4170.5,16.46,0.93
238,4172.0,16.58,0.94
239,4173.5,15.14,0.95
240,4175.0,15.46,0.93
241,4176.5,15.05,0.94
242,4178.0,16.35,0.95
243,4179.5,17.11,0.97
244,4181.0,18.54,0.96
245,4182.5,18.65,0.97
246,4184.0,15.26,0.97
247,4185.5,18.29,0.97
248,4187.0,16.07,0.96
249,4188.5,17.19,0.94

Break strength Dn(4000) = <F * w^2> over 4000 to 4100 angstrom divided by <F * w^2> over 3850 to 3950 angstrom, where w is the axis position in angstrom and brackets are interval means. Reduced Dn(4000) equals 1.91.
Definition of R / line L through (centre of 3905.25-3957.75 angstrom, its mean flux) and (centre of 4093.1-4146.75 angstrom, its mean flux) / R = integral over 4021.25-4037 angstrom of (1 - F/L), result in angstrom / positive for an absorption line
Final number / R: -4.2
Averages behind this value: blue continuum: 10.3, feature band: 17.5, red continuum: 17.1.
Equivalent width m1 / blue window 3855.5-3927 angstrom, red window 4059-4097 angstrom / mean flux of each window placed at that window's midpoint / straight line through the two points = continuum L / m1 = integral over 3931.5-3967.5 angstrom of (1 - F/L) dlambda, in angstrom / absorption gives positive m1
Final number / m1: 9.8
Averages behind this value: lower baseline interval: 10.6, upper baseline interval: 17.6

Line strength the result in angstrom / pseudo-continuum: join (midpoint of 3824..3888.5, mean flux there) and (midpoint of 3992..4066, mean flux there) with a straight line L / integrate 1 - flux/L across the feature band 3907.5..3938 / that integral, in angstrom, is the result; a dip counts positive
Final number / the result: 6.1 angstrom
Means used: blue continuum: 8.77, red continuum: 17.4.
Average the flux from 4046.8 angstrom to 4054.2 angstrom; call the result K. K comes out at 17.8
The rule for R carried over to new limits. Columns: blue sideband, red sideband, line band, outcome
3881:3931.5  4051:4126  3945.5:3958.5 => -0.30 angstrom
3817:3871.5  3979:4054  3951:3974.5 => 8.54 angstrom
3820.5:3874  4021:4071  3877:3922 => -1.97 angstrom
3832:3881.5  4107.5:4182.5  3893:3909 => -2.06 angstrom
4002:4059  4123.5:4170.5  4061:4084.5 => 0.64 angstrom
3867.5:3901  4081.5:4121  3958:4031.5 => -2.97 angstrom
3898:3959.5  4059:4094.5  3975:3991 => -2.47 angstrom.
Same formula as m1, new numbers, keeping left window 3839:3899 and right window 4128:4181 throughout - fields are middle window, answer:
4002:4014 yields -3.91 angstrom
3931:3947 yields 5.51 angstrom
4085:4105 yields -3.91 angstrom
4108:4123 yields -1.66 angstrom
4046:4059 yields -3.13 angstrom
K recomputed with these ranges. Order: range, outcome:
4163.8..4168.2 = 16.7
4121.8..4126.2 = 18.4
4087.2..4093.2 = 19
